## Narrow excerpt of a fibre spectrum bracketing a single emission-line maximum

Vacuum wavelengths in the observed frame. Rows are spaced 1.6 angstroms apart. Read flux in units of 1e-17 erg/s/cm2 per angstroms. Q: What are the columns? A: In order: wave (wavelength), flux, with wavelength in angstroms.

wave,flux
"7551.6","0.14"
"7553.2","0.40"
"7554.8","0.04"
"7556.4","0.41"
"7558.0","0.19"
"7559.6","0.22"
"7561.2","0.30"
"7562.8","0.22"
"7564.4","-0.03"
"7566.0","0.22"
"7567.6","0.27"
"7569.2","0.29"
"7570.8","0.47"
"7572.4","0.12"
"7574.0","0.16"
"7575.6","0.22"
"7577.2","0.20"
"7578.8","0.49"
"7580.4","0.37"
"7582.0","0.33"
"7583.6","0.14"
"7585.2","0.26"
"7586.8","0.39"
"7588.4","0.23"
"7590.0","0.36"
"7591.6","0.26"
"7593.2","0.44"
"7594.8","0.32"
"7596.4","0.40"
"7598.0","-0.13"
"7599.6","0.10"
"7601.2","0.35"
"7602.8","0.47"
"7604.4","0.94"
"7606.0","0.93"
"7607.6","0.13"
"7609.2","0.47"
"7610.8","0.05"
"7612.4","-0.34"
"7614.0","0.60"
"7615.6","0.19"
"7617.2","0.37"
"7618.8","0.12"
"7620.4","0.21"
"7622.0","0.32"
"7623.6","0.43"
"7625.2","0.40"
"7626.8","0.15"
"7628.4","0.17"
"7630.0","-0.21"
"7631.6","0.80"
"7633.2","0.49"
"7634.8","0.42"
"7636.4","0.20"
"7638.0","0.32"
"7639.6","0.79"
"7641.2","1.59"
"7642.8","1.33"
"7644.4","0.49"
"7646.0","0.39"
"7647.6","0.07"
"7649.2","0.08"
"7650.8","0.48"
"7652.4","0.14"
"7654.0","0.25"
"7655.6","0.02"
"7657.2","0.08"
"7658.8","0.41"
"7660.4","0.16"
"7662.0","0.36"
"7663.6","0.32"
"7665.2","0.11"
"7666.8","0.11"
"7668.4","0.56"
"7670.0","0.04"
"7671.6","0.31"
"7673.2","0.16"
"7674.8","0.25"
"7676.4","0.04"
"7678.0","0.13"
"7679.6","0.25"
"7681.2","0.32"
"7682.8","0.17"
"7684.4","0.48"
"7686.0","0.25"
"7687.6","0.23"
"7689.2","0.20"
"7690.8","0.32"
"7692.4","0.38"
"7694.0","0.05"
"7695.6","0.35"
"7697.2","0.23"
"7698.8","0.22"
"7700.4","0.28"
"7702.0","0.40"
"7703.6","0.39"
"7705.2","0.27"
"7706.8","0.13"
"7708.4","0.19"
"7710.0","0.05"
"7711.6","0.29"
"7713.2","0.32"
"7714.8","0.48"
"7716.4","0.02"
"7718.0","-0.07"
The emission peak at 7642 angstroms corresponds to H-gamma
